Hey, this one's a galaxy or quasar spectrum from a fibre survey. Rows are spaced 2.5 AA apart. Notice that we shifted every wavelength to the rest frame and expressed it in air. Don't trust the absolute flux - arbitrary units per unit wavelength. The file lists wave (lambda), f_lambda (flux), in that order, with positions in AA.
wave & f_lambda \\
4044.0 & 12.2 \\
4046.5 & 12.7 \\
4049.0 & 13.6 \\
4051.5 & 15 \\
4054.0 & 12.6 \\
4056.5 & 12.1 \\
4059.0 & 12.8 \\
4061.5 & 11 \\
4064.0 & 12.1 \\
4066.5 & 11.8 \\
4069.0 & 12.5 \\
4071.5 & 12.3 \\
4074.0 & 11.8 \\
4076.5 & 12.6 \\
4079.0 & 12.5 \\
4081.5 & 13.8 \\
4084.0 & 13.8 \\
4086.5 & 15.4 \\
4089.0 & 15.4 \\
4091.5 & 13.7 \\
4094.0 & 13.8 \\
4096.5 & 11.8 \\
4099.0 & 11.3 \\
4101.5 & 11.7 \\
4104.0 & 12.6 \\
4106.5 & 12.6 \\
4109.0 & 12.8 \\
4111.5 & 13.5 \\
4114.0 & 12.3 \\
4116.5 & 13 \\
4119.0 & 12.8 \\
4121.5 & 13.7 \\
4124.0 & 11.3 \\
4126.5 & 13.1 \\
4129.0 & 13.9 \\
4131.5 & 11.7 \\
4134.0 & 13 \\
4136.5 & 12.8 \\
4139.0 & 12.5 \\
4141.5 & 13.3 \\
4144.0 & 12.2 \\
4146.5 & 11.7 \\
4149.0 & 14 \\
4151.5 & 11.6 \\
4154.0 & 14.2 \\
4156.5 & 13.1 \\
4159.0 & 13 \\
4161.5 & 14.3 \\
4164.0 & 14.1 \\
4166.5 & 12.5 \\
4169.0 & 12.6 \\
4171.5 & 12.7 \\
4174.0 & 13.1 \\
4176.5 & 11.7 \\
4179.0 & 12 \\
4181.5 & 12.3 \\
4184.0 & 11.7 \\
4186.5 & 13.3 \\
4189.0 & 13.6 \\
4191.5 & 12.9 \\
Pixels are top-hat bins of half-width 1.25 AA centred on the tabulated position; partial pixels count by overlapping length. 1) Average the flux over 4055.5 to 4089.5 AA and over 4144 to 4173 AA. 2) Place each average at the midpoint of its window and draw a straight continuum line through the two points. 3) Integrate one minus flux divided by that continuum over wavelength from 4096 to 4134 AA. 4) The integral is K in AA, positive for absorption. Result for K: 1.0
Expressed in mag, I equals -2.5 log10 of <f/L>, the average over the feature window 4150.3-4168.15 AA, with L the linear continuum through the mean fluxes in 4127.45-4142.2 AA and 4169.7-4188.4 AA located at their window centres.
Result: -0.052 mag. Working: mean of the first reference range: 12.9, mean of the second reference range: 12.4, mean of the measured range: 13.2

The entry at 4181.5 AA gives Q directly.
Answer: 12.3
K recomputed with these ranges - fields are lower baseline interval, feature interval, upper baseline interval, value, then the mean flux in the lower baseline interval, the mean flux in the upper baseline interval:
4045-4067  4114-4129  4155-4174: 0.2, 12.7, 13.2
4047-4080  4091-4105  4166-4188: 0.1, 12.5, 12.4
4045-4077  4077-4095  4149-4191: -2.0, 12.5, 12.9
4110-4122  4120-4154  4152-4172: 1.0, 13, 13.3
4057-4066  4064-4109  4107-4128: -2.0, 12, 12.8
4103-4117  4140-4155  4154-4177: 0.2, 12.8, 13.1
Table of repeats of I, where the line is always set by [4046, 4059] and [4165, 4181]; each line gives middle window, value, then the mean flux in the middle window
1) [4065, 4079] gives 0.073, 12.2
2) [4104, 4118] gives 0.001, 12.8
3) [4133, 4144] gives -0.013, 12.8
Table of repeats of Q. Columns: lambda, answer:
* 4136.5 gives 12.8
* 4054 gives 12.6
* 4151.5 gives 11.6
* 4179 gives 12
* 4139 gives 12.5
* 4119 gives 12.8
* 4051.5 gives 15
